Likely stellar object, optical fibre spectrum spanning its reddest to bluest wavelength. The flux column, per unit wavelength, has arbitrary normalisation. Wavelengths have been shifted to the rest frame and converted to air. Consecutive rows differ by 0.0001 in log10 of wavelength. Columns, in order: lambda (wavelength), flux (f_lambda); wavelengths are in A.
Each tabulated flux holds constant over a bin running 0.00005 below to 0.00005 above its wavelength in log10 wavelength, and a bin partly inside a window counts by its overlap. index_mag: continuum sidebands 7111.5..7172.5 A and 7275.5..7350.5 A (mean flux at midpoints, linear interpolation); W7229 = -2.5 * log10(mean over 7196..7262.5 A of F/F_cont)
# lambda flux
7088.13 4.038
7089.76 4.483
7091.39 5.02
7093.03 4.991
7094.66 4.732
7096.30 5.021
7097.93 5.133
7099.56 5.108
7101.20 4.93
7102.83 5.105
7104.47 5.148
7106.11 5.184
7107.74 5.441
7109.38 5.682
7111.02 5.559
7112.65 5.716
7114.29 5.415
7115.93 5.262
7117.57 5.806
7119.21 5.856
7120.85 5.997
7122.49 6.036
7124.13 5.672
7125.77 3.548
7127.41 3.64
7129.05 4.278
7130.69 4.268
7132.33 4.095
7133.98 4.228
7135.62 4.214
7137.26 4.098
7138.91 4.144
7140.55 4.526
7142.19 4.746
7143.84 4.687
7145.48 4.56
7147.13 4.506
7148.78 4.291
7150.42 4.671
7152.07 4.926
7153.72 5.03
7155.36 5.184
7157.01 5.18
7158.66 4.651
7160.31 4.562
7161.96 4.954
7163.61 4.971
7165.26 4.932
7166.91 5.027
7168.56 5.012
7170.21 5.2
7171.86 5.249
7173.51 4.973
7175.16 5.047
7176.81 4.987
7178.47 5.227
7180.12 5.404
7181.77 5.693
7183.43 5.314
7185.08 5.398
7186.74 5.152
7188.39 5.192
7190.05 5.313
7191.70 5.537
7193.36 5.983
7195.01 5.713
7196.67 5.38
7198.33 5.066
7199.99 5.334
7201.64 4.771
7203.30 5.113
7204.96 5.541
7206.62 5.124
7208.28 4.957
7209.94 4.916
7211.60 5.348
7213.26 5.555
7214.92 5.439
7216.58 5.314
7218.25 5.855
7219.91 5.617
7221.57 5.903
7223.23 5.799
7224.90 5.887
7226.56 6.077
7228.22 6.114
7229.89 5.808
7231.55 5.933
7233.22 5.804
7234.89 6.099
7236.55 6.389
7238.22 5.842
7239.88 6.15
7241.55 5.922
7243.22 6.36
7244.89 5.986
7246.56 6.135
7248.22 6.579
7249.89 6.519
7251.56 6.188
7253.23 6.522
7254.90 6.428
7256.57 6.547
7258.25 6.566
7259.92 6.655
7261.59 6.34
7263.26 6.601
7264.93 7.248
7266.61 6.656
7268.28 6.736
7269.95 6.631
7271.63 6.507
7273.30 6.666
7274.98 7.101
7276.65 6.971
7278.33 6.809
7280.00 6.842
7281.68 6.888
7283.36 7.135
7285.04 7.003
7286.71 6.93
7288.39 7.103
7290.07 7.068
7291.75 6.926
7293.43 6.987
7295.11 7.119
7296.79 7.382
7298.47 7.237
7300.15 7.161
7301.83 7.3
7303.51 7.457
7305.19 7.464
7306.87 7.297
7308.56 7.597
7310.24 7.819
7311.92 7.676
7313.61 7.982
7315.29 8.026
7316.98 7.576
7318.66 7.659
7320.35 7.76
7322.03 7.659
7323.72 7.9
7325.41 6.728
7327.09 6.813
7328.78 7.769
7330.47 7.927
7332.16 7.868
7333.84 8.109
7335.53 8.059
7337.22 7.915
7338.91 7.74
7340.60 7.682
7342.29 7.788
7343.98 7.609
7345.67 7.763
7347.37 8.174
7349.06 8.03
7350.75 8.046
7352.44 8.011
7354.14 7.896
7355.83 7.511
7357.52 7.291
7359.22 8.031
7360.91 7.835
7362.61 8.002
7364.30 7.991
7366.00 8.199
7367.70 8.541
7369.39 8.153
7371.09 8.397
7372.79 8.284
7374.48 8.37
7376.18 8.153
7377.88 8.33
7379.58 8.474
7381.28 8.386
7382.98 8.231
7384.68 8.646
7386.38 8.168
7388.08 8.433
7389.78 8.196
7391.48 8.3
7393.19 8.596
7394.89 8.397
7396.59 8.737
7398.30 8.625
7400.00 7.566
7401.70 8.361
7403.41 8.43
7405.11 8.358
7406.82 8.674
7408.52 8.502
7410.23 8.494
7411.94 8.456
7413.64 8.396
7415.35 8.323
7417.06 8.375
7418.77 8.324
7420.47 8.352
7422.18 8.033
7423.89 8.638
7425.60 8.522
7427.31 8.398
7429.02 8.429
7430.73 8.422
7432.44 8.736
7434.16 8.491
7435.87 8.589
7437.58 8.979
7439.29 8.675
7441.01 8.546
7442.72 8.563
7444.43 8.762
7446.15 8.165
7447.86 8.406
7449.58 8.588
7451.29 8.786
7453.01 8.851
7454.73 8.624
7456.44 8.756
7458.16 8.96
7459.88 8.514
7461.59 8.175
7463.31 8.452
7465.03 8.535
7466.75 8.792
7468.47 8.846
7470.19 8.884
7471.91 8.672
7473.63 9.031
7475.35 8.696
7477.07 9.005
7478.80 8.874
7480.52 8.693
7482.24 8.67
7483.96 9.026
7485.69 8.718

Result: 0.06 mag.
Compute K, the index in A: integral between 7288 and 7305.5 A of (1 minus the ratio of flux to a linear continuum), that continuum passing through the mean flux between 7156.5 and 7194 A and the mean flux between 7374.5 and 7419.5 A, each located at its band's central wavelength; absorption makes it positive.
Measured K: -0.67 A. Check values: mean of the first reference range 5.17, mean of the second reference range 8.38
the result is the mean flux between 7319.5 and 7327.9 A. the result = 7.37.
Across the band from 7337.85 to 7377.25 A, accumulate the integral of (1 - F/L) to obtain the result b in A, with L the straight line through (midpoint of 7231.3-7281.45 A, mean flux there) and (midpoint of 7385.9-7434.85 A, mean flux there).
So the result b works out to -1.2 A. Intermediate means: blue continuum 6.47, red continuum 8.41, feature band 7.98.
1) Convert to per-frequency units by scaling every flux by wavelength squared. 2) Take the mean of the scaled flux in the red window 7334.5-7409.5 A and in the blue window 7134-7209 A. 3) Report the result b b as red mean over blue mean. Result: 1.72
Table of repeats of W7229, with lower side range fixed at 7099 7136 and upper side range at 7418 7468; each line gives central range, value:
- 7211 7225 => 0.10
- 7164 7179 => 0.12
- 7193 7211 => 0.14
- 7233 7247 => 0.05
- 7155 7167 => 0.13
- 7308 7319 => -0.09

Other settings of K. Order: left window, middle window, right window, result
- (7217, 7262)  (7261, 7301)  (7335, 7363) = -0.82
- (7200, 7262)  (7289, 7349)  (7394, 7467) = -4.56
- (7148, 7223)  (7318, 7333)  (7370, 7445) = -0.67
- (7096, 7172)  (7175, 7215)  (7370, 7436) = 2.82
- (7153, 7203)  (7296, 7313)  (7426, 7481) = -1.68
